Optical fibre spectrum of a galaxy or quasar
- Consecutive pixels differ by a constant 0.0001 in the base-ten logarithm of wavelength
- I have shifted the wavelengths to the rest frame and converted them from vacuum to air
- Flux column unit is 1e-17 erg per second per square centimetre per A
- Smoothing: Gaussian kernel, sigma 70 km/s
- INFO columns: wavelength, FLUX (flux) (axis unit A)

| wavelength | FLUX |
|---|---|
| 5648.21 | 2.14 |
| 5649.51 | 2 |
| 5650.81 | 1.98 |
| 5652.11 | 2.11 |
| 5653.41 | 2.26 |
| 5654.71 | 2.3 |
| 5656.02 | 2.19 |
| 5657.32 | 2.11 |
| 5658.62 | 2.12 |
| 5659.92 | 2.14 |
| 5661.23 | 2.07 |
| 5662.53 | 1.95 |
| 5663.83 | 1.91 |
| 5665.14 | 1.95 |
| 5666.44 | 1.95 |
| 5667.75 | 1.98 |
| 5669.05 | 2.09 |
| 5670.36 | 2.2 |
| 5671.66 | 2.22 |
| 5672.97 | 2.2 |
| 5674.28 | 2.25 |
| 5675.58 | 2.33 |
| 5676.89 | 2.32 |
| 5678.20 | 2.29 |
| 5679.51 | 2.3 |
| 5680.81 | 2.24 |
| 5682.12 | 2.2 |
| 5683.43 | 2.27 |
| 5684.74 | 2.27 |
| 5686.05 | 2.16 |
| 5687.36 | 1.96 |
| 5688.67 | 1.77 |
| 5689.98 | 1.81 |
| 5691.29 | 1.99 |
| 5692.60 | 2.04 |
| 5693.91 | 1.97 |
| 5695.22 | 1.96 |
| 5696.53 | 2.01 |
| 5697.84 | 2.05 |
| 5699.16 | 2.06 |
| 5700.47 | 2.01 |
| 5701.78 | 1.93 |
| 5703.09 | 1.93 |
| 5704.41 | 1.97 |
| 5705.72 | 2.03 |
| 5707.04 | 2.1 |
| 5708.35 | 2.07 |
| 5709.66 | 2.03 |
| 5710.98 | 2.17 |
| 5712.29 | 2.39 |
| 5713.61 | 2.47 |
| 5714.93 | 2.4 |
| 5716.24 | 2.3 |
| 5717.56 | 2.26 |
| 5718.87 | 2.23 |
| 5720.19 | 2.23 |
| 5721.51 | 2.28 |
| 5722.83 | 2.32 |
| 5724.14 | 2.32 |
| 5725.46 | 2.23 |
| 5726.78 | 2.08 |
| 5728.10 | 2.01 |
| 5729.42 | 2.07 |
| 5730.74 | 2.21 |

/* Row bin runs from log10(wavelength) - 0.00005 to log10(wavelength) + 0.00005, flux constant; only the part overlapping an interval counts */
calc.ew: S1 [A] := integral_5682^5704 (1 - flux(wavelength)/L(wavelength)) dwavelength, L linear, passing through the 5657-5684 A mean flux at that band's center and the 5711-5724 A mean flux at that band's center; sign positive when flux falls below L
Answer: 2.1 A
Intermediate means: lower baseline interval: 2.15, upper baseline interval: 2.31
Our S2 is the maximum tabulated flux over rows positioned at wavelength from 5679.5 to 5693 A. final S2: 2.3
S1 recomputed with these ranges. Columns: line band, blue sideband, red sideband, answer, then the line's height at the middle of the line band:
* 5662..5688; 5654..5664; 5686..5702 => -1.4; 2.05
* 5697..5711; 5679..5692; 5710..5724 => 1.2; 2.21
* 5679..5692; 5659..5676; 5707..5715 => 0.3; 2.15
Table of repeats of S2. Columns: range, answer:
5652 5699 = 2.33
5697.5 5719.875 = 2.47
